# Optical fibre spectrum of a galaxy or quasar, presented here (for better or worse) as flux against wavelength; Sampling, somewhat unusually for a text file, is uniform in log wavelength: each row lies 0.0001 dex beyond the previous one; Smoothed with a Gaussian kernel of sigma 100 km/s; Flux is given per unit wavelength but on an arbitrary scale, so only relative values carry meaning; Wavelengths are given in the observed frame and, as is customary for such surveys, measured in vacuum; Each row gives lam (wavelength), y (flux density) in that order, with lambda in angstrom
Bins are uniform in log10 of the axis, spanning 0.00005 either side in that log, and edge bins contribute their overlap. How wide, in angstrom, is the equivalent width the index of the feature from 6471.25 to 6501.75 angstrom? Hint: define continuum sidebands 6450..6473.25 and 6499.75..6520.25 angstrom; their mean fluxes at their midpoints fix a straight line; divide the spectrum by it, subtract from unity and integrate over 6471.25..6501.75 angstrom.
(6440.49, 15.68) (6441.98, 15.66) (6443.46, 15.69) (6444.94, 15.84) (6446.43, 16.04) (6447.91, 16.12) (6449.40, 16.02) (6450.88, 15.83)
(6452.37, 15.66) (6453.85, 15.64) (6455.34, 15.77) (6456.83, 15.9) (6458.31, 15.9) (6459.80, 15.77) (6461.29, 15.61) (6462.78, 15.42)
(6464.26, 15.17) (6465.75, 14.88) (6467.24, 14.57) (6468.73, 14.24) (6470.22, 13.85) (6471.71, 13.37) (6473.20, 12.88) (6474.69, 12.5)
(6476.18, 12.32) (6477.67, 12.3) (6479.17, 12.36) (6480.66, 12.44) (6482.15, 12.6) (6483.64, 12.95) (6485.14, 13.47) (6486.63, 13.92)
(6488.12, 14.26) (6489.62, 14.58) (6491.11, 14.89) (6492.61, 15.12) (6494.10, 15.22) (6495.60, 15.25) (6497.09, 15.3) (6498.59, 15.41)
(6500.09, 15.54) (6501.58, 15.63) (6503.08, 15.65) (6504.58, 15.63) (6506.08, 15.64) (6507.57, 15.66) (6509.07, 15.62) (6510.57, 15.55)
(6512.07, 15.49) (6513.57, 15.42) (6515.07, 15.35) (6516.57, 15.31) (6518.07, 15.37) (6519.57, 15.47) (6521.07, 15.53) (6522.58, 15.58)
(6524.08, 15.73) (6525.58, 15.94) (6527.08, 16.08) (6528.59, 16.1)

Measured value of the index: 2.85 angstrom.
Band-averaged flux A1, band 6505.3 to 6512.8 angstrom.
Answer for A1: 15.6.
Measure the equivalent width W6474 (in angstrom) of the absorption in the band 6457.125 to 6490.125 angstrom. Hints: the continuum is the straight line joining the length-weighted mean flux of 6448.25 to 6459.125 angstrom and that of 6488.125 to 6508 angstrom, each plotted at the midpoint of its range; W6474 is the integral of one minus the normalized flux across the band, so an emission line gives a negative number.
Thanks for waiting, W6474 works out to 3.59 angstrom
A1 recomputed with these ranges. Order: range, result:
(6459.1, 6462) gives 15.7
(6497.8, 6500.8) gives 15.4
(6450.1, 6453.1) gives 15.8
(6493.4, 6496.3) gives 15.2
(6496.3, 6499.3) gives 15.4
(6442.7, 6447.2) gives 15.9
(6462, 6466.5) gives 15.2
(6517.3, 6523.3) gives 15.5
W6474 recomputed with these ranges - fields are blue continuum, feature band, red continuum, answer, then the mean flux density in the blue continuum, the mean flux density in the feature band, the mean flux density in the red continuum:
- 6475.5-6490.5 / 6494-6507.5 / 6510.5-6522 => -1.1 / 13.1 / 15.5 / 15.4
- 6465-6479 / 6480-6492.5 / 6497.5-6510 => 0.6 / 13.4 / 13.7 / 15.6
